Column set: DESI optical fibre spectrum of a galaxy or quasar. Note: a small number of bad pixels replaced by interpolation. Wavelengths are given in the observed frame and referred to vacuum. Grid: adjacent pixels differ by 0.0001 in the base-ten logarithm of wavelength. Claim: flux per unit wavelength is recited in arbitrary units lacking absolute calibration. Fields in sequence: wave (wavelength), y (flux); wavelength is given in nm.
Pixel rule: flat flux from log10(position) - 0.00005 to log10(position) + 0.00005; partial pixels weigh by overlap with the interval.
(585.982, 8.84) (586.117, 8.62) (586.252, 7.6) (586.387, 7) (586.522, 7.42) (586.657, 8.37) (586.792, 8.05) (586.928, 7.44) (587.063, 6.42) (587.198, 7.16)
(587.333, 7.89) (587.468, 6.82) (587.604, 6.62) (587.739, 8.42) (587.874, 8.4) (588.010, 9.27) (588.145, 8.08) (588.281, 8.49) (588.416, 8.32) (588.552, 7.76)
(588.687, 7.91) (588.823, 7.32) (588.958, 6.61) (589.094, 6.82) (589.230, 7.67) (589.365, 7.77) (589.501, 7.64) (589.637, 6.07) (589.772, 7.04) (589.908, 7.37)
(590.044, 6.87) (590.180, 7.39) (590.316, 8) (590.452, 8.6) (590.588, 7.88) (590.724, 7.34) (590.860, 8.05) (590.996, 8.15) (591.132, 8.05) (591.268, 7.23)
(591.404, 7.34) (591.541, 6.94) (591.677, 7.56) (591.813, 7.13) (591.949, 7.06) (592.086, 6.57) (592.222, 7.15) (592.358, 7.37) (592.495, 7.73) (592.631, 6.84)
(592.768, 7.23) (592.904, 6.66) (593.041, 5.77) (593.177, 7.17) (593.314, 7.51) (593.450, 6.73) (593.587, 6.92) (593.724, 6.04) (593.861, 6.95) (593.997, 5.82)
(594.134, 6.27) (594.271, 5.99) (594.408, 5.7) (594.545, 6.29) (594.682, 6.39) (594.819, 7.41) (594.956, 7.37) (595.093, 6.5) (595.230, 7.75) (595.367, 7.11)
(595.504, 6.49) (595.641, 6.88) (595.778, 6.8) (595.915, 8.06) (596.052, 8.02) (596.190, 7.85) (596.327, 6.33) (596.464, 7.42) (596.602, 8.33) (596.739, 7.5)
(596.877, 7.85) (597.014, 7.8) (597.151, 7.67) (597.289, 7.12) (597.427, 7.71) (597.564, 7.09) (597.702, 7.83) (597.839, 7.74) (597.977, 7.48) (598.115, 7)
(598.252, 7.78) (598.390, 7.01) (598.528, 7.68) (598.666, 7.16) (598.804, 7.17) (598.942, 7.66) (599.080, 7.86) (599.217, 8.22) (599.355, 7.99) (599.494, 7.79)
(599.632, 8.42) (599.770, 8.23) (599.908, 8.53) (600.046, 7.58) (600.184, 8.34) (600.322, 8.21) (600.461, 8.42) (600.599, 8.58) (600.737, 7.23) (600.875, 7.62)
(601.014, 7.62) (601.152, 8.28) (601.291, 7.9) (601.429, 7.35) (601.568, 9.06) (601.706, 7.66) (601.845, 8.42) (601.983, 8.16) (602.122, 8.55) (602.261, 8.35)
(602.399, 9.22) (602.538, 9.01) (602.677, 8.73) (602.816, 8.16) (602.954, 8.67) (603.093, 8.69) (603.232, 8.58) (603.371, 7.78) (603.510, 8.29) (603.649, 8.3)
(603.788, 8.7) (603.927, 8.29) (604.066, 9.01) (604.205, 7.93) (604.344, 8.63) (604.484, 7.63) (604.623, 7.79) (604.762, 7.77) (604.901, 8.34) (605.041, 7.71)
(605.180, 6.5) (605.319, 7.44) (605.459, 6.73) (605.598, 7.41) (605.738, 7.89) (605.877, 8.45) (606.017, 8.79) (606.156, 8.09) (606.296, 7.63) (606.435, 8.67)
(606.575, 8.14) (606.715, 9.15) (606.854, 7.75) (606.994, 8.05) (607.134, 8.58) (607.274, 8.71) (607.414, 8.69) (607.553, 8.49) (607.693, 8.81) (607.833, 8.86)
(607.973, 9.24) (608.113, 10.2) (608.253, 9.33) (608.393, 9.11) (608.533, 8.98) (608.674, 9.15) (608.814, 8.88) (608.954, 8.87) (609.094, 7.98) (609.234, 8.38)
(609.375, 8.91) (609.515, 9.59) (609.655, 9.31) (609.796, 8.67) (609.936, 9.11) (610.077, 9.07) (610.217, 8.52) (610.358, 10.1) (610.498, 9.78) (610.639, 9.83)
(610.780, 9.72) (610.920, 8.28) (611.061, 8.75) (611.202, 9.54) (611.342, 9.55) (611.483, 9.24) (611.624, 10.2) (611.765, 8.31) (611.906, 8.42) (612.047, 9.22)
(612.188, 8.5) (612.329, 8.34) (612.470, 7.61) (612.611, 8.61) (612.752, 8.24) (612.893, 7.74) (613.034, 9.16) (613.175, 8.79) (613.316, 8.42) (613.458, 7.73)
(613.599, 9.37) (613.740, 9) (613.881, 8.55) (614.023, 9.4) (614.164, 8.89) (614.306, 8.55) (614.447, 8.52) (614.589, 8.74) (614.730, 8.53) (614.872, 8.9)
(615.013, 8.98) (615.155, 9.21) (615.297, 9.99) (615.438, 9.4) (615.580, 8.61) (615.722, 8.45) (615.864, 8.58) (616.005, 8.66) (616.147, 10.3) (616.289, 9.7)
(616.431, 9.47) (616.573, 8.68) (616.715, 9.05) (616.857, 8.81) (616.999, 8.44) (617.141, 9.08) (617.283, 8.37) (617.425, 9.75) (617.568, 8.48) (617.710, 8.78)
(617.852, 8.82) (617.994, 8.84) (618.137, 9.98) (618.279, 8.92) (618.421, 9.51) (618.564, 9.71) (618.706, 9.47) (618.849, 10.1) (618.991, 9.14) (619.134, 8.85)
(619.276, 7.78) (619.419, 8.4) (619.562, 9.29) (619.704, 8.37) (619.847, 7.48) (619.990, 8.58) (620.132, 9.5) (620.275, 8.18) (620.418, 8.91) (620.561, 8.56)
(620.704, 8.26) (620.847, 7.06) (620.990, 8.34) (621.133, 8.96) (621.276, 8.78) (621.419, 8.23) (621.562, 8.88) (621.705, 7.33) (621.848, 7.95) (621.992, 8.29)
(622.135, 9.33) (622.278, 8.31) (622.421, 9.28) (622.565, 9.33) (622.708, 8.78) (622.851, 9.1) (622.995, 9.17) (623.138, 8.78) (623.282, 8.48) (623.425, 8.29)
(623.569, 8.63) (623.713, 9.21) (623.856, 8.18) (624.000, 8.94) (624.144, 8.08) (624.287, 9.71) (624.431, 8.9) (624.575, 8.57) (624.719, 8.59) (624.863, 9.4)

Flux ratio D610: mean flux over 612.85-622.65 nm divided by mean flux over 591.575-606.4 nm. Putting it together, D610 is 1.2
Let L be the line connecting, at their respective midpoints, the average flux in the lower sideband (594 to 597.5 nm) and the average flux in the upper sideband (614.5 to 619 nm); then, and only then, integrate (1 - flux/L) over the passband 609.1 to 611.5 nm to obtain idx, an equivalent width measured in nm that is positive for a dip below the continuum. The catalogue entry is -0.19 nm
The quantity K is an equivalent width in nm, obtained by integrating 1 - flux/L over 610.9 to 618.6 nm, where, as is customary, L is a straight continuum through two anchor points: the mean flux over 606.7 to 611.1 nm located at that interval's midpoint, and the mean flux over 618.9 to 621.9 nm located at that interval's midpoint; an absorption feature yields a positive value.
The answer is -0.187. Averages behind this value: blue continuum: 8.96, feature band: 8.9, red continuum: 8.44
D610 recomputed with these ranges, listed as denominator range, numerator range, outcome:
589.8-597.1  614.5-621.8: 1.23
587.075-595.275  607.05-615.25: 1.23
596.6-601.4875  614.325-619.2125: 1.17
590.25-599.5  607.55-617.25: 1.23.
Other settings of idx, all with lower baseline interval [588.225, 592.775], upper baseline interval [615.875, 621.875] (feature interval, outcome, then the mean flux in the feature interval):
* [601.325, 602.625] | -0.07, 8.41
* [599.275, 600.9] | -0.04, 8.09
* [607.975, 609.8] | -0.16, 9.05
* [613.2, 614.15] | -0.02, 8.76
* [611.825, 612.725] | 0.01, 8.44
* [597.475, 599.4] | 0.07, 7.55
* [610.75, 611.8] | -0.10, 9.21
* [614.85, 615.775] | -0.05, 9.1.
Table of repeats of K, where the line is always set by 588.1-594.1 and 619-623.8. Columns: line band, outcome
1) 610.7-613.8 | -0.220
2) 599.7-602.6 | -0.185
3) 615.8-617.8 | -0.151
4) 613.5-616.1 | -0.193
